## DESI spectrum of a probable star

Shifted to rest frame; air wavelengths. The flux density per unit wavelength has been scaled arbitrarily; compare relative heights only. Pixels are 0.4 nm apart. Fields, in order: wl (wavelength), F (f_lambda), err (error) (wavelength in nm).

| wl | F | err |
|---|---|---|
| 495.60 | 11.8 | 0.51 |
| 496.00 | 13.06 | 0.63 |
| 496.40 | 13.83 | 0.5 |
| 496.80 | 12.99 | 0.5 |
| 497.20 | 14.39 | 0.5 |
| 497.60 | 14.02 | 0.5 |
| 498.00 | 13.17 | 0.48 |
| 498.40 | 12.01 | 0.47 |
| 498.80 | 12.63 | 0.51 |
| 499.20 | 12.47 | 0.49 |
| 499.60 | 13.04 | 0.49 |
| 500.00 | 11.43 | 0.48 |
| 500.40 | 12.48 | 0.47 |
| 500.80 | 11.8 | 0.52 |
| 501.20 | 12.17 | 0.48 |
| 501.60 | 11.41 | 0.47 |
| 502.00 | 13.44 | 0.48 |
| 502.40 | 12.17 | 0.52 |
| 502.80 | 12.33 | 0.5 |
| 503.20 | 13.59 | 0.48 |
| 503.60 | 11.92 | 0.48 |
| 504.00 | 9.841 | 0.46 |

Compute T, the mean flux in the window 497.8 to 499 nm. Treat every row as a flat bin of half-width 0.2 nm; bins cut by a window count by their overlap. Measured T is 12.6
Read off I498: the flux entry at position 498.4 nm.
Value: 12.01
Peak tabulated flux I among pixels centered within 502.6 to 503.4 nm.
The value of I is 13.59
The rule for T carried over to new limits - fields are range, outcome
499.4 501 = 12.2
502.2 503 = 12.2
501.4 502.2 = 12.4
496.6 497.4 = 13.7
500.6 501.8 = 11.8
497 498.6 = 13.4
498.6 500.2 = 12.4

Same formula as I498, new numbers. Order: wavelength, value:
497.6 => 14.02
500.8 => 11.8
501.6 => 11.41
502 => 13.44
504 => 9.841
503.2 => 13.59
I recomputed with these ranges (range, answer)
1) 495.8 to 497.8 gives 14.39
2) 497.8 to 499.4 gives 13.17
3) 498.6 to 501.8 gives 13.04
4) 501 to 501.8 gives 12.17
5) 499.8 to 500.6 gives 12.48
